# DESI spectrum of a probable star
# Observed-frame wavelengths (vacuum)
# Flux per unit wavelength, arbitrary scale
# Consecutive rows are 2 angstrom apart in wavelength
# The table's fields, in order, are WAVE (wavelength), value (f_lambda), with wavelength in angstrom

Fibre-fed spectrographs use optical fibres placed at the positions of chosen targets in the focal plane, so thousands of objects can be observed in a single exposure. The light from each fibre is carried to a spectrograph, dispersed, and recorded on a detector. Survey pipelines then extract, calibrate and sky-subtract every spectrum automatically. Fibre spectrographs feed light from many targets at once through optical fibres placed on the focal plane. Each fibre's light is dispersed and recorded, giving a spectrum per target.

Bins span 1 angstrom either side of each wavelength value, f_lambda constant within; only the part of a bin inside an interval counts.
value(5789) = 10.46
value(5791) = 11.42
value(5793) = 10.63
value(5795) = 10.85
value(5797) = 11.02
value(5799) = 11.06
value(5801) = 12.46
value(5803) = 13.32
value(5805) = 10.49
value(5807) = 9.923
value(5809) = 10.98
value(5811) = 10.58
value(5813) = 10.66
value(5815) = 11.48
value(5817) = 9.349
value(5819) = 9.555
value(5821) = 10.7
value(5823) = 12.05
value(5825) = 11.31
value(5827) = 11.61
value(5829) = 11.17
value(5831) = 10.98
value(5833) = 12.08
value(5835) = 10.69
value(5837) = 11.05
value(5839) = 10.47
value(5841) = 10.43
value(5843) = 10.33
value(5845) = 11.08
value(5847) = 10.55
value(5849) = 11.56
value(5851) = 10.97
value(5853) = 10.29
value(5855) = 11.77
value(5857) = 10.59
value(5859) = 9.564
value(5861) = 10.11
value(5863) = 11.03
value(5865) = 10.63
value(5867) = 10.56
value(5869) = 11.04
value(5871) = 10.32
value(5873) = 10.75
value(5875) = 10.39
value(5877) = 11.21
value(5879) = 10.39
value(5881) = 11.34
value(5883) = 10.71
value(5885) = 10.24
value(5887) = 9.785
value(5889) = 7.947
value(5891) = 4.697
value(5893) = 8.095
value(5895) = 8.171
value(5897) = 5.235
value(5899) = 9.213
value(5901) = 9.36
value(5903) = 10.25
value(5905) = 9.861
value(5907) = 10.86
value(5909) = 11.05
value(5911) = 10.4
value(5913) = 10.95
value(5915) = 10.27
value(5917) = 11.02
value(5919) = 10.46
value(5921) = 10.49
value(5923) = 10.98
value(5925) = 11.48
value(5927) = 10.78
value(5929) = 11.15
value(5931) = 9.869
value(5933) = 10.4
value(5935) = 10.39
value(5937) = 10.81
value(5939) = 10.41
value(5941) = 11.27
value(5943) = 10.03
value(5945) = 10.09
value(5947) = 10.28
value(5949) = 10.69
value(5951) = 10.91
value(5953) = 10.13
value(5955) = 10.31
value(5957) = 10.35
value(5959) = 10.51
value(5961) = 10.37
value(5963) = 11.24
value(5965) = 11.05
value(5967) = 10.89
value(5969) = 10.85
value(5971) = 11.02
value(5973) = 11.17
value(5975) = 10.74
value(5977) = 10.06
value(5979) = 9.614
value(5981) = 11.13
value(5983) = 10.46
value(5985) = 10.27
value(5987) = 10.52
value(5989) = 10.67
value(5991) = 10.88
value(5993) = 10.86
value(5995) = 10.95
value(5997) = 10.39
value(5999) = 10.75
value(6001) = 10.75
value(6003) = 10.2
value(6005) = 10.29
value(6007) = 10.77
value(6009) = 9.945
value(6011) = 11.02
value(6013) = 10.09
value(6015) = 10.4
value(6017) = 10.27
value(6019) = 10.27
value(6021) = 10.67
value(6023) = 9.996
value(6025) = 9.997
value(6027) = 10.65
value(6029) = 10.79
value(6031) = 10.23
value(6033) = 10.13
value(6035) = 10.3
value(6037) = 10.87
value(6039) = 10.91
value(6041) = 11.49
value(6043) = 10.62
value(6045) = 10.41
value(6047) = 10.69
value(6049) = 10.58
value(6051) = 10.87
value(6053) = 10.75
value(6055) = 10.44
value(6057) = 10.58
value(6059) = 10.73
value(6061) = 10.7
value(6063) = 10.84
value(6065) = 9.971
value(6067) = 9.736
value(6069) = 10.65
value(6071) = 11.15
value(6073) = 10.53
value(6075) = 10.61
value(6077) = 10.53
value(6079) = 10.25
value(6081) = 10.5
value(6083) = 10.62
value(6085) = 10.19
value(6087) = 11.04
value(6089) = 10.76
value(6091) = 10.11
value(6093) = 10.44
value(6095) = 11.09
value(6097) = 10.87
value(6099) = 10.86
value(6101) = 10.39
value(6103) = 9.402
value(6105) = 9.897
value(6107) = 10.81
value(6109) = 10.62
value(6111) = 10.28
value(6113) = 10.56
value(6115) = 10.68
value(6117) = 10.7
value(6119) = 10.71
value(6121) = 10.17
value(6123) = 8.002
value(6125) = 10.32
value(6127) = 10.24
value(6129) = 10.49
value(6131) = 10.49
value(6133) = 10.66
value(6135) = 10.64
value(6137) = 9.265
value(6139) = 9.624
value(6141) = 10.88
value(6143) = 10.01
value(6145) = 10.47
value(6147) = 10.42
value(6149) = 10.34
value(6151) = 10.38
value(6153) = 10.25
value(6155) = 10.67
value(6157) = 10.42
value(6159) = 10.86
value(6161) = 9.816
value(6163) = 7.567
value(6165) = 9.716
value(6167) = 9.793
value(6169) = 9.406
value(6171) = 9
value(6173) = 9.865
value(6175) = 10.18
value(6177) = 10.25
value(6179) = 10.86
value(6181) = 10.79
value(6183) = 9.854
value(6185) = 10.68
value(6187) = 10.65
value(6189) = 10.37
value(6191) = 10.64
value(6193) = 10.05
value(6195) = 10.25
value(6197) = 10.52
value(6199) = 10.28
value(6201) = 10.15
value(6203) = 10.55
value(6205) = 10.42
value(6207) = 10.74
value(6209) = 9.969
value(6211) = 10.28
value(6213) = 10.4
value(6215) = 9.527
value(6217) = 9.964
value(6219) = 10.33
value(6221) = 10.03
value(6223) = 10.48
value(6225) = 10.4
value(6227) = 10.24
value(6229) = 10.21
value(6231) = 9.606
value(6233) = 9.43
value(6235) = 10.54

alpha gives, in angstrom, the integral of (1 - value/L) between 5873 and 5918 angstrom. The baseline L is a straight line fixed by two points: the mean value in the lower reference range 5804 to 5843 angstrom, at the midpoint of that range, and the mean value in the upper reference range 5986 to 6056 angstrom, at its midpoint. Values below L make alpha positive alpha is 4.5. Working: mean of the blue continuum 10.8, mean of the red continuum 10.6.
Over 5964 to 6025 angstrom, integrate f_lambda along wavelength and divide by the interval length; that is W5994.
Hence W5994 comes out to 10.6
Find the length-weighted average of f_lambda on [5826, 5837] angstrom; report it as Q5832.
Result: 11.3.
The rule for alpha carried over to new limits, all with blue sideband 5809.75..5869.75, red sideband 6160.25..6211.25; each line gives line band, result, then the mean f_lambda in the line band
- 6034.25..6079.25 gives -1.1 angstrom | 10.6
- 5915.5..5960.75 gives 0.1 angstrom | 10.6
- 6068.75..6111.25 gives -1.0 angstrom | 10.5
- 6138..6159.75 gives -0.5 angstrom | 10.4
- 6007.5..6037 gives 0.2 angstrom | 10.4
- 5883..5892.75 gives 2.1 angstrom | 8.42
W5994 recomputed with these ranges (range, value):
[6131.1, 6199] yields 10.2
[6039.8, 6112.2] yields 10.6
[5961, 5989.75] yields 10.7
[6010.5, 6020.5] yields 10.4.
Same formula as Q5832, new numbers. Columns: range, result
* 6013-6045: 10.5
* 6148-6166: 10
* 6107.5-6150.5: 10.3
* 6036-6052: 10.8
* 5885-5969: 10.1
